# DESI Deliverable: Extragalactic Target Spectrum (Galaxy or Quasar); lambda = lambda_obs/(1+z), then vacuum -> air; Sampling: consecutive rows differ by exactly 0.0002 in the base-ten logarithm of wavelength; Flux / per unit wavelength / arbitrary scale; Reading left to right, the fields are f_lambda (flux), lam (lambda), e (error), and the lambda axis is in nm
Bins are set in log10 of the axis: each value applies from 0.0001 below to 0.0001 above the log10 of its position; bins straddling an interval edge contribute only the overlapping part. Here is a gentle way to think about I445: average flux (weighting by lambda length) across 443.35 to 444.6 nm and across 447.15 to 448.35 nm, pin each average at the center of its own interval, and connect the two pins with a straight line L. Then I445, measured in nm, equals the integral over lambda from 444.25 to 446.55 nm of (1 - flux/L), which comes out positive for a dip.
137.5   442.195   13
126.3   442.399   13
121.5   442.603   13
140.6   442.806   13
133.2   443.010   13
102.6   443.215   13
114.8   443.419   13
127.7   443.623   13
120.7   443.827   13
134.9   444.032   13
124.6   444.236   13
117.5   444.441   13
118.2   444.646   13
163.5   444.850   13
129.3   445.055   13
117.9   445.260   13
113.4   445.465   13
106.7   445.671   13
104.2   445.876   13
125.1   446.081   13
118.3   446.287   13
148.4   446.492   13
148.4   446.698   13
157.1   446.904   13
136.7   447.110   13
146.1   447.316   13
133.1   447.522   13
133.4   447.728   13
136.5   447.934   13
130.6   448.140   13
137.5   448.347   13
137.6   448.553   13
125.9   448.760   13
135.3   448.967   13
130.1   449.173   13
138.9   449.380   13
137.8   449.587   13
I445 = 0.08 nm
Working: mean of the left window 123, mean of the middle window 123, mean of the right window 136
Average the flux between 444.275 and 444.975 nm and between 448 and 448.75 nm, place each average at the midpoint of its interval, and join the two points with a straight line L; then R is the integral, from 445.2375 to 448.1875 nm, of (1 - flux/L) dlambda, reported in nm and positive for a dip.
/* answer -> 0.06 nm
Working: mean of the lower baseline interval 132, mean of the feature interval 131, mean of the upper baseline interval 134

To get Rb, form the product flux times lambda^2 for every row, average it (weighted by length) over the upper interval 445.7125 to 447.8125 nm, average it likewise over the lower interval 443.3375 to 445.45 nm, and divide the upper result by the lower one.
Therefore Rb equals 1.1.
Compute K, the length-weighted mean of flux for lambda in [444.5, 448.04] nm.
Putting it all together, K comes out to 131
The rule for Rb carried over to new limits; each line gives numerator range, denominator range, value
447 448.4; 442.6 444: 1.12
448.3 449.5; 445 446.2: 1.18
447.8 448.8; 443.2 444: 1.15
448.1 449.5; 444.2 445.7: 1.09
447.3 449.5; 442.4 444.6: 1.11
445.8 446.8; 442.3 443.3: 1.05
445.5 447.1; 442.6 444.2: 1.05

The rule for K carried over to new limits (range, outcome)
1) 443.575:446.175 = 123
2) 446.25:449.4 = 137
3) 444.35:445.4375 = 128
